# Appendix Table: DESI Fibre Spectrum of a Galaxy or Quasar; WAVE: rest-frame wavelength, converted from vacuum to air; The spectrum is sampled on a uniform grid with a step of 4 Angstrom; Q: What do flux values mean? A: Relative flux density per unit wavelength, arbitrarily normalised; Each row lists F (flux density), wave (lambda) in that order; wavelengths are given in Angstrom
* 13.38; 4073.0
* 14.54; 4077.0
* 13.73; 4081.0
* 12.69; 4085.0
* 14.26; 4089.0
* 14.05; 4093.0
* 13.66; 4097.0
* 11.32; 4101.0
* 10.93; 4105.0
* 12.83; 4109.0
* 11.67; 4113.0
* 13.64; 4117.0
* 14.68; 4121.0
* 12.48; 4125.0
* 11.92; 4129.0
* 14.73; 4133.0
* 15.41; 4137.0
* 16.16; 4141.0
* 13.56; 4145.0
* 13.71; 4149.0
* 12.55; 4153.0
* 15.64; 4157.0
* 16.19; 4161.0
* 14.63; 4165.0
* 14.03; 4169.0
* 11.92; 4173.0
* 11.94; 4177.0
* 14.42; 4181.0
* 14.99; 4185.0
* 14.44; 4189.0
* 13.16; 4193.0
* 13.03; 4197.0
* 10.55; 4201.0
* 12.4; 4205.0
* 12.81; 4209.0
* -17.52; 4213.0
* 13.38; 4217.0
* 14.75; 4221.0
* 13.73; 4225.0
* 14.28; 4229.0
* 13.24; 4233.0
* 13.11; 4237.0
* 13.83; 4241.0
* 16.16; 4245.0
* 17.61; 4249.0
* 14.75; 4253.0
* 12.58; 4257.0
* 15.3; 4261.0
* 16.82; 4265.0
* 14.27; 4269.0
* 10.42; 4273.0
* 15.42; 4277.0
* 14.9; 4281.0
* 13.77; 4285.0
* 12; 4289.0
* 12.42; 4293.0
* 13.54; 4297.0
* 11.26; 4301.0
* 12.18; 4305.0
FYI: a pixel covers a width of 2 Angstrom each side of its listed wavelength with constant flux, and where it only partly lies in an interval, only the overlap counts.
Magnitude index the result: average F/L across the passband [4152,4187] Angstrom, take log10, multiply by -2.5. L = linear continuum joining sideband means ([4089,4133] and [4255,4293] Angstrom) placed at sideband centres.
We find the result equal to -0.07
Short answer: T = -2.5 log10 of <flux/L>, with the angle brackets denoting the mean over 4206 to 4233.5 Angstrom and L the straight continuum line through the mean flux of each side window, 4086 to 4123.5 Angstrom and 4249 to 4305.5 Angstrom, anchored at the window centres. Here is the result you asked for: 0.42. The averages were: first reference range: 13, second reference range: 13.7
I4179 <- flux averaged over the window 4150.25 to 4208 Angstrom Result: 13.6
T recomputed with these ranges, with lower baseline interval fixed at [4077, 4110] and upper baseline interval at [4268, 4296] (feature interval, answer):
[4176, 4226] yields 0.21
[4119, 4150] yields -0.08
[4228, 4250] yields -0.11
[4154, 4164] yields -0.18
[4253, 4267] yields -0.13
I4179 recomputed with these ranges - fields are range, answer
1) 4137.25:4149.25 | 14.7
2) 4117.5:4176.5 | 14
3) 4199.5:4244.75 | 10.6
